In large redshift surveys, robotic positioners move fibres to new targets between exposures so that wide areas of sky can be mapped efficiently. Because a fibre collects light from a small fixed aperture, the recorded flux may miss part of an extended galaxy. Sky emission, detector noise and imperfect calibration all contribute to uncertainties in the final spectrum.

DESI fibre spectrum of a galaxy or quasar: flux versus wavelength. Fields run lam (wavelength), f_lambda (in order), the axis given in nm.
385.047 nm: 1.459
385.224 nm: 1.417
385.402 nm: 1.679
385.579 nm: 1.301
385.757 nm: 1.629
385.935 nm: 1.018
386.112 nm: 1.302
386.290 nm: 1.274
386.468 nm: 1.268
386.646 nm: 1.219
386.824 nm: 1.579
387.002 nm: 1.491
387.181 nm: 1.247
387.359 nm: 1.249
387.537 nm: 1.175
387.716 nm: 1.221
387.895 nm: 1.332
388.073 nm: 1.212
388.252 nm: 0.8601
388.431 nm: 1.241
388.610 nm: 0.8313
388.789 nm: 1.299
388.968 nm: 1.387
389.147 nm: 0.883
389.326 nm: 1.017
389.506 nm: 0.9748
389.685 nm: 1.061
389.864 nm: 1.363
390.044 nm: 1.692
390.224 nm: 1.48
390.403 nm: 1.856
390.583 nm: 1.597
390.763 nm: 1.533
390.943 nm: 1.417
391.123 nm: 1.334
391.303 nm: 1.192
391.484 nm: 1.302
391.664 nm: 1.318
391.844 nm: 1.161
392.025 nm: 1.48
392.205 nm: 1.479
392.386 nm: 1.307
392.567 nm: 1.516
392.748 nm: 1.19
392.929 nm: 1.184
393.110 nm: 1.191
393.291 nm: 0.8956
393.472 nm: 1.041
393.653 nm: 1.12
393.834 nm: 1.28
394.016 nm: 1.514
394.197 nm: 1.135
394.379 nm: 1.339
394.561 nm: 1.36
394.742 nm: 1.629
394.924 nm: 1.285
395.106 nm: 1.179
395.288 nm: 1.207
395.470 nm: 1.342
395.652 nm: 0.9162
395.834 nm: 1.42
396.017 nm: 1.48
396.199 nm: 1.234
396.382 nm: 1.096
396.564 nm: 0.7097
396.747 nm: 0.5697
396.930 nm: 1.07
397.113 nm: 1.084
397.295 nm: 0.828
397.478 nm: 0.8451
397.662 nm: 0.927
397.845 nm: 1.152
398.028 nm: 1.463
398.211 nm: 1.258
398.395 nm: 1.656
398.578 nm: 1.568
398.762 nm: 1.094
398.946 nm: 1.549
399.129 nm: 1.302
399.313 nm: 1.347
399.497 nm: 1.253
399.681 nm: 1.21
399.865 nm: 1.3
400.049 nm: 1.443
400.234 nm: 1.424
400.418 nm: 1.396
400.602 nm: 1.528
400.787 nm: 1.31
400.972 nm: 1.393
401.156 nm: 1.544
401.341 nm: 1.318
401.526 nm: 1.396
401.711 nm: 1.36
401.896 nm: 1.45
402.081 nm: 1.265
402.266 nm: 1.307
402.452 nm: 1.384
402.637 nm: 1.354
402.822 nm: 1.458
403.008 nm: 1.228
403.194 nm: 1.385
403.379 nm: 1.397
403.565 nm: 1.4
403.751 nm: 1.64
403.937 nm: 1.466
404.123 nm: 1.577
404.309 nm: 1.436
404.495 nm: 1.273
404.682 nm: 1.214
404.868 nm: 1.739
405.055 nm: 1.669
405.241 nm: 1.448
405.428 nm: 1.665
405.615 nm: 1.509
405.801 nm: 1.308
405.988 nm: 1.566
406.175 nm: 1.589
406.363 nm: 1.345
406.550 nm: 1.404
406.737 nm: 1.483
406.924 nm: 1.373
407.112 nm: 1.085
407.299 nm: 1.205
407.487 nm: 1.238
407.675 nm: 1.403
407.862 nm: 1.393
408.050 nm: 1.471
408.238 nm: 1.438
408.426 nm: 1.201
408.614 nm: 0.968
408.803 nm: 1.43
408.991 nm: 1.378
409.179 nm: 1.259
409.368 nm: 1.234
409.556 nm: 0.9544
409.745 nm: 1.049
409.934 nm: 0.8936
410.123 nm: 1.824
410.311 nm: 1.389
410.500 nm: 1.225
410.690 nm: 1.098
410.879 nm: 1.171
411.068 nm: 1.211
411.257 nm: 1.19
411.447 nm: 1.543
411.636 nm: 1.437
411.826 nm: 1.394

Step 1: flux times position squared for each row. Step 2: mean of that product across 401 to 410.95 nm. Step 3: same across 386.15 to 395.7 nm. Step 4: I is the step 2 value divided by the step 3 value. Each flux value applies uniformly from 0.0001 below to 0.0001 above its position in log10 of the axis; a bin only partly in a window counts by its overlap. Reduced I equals 1.1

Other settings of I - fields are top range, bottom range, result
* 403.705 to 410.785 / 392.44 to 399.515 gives 1.19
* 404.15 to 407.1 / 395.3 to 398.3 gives 1.40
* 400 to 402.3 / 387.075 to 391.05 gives 1.17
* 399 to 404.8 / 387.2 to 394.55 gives 1.15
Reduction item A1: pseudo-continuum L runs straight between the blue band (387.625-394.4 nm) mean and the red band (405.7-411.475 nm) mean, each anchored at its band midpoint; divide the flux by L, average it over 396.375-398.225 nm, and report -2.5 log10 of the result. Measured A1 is 0.283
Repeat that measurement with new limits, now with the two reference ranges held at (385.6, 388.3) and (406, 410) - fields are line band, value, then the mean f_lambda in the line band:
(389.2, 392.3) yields -0.07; 1.36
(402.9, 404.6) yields -0.11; 1.42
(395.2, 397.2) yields 0.16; 1.1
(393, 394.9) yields 0.02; 1.25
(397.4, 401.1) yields -0.04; 1.32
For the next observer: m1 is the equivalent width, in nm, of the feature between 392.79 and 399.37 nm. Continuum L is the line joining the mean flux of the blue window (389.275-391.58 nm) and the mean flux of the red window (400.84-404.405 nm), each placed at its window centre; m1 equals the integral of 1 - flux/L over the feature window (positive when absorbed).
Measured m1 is 0.90 nm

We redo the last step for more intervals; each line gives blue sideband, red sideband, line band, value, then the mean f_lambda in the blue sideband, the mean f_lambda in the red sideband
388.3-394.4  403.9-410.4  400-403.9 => -0.18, 1.28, 1.37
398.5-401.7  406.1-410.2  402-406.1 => -0.33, 1.37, 1.3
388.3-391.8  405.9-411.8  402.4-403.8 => -0.10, 1.3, 1.31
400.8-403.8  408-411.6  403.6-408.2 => -0.38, 1.39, 1.26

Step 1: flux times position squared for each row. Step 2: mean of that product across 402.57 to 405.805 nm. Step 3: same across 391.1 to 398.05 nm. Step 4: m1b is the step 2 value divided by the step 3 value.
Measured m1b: 1.28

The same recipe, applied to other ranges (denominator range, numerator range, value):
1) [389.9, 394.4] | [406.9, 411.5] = 1.02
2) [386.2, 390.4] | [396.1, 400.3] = 1.01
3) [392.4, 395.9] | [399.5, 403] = 1.14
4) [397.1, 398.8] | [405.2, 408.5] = 1.22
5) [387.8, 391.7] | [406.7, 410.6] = 1.10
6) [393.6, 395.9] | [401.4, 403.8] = 1.12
